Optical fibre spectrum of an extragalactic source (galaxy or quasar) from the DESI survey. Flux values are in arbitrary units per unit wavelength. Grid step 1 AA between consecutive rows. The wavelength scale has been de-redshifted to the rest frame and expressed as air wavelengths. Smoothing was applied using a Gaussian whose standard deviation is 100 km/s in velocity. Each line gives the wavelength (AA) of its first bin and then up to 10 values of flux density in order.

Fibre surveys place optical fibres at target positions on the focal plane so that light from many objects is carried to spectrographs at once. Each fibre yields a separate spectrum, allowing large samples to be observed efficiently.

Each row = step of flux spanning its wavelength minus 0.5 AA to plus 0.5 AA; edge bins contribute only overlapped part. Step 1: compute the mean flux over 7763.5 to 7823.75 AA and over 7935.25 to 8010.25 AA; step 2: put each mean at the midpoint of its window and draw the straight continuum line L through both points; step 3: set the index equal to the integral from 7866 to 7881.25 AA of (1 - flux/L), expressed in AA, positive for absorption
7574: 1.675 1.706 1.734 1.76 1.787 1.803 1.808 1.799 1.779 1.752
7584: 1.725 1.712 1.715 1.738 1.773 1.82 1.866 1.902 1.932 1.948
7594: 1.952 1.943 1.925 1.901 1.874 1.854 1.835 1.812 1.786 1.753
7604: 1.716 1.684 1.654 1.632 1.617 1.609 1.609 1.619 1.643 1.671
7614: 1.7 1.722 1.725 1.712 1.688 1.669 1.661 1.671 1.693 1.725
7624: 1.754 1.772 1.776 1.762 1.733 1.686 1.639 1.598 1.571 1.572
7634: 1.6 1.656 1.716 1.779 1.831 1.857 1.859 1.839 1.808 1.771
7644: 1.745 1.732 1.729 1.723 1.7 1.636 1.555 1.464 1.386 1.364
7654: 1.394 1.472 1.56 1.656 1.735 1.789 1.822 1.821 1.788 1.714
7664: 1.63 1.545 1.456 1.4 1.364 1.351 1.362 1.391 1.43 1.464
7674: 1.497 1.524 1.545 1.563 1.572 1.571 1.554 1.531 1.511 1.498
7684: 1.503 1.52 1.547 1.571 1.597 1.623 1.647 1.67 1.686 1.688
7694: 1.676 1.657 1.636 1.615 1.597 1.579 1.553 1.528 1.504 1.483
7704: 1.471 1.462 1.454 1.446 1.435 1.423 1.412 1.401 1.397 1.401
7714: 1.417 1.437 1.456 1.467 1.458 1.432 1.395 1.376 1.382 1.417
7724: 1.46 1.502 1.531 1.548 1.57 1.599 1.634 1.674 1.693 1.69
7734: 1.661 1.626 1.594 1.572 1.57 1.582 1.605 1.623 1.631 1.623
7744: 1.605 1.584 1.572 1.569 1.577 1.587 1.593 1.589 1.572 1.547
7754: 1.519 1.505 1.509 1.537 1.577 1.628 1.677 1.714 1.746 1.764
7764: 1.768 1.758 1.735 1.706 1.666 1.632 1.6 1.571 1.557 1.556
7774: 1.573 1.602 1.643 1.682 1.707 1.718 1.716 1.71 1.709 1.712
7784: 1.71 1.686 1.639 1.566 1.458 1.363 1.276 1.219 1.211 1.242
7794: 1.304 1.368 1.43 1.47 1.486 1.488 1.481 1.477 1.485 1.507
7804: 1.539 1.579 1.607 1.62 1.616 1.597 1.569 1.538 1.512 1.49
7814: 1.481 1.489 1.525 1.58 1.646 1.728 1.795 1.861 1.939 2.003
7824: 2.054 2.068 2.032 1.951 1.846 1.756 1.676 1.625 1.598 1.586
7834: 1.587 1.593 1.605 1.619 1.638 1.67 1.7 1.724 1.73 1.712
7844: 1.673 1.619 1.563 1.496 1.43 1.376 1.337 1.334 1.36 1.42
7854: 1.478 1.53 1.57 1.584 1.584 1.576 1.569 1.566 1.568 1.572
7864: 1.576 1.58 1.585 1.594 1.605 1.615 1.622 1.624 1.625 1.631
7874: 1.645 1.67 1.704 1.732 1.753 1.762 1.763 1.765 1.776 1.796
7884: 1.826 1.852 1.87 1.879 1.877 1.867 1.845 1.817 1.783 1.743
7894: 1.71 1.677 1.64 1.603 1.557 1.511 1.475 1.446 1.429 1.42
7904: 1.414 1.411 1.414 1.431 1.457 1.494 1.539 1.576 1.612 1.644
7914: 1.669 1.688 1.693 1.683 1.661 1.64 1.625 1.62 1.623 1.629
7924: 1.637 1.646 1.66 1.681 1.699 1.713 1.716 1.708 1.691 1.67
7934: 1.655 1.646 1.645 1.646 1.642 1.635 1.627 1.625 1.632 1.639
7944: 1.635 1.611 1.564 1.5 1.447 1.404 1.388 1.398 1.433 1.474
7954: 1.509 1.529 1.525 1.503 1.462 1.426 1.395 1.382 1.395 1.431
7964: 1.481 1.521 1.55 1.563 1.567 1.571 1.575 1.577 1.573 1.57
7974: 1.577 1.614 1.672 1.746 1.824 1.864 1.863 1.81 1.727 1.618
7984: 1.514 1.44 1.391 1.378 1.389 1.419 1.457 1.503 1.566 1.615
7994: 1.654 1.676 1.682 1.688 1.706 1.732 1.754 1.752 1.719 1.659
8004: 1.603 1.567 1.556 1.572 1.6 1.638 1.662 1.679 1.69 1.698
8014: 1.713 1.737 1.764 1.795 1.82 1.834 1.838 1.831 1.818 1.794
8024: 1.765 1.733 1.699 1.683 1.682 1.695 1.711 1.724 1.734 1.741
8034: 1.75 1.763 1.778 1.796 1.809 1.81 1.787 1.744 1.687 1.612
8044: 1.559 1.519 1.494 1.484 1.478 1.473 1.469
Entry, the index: -0.9 AA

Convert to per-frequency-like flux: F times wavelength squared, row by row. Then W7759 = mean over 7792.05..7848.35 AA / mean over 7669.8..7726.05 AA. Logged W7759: 1.11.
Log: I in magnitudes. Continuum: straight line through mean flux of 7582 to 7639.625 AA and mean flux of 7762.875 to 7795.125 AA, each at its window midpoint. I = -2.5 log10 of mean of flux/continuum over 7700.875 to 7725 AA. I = 0.145 mag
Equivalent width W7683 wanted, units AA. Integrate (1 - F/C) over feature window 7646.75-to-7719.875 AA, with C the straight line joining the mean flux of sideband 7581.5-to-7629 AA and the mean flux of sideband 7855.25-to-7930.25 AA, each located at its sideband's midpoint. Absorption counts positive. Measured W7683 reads 8.0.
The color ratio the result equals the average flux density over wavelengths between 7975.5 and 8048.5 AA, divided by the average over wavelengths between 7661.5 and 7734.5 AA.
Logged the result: 1.10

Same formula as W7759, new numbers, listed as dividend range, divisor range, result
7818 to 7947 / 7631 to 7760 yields 1.10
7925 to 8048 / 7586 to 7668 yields 1.05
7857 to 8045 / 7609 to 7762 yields 1.10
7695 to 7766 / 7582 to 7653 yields 0.92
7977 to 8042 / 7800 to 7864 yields 1.09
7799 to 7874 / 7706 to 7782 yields 1.05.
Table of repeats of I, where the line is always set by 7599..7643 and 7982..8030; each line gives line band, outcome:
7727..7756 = 0.06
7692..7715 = 0.13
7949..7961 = 0.15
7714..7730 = 0.15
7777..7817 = 0.11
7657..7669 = 0.05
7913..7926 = 0.01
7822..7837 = -0.06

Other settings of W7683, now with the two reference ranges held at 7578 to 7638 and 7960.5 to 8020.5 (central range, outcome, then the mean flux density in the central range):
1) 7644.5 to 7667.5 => 1.54 AA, 1.61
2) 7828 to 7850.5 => 0.83 AA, 1.61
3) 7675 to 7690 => 1.46 AA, 1.55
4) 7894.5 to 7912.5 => 1.59 AA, 1.51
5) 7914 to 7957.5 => 0.98 AA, 1.61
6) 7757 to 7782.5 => 0.41 AA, 1.67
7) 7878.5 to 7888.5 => -0.96 AA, 1.82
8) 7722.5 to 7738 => 1.10 AA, 1.58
